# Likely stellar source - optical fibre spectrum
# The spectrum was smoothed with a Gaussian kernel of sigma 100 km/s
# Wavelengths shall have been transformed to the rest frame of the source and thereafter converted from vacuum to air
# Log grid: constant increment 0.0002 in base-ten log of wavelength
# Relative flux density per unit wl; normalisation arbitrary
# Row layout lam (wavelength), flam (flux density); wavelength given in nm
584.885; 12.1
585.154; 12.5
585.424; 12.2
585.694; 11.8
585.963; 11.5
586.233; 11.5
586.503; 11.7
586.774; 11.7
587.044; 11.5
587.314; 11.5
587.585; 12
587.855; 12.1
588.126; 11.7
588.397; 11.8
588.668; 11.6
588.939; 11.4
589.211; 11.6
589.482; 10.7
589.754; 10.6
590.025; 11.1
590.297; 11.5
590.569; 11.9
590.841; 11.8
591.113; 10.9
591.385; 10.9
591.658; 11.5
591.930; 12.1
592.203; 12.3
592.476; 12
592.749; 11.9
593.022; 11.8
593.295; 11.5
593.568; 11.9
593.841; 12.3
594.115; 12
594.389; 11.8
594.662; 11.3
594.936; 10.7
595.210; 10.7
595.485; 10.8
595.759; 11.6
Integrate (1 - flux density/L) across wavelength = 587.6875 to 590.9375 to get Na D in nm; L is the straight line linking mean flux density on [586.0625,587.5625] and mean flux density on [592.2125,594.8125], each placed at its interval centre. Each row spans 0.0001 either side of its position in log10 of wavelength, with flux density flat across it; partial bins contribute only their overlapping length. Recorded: 0.06 nm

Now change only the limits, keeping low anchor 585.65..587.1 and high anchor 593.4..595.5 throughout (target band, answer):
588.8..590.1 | 0.05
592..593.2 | -0.05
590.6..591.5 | 0.02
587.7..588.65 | -0.02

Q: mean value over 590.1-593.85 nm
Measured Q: 11.7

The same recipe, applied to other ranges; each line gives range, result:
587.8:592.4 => 11.5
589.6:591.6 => 11.2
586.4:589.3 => 11.7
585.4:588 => 11.7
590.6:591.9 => 11.4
